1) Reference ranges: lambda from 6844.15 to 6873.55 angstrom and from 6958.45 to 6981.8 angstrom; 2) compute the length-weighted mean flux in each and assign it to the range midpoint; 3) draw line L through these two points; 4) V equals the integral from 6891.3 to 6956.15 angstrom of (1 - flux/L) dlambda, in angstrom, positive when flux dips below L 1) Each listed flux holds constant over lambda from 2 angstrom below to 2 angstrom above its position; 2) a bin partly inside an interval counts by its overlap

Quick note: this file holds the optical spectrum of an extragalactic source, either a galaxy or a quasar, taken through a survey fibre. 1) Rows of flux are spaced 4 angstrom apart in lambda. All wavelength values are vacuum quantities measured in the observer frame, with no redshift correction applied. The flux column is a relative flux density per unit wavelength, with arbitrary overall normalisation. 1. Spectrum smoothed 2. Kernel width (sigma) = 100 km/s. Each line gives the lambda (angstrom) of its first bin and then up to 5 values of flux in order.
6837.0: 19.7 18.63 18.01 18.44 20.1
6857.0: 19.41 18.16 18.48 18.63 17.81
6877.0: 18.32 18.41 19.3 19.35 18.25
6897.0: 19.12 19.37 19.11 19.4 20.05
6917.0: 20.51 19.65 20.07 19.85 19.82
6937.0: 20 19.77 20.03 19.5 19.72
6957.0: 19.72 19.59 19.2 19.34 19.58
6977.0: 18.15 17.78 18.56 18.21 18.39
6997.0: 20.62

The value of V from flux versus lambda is -2.6 angstrom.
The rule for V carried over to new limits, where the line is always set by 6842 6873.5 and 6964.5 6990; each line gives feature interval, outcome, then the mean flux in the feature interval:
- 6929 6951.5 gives -1.4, 19.8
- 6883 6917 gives -1.2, 19.3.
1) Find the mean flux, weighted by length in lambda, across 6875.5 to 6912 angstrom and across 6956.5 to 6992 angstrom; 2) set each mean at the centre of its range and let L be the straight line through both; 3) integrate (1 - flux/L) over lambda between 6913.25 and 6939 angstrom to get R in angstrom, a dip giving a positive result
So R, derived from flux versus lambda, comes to -1.4 angstrom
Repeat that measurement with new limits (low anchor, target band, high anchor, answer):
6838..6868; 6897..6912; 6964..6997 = -0.4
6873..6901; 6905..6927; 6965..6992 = -1.3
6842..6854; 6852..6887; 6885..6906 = 0.3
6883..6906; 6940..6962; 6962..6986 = -1.0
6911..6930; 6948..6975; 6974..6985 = -1.1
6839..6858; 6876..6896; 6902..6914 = 0.5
